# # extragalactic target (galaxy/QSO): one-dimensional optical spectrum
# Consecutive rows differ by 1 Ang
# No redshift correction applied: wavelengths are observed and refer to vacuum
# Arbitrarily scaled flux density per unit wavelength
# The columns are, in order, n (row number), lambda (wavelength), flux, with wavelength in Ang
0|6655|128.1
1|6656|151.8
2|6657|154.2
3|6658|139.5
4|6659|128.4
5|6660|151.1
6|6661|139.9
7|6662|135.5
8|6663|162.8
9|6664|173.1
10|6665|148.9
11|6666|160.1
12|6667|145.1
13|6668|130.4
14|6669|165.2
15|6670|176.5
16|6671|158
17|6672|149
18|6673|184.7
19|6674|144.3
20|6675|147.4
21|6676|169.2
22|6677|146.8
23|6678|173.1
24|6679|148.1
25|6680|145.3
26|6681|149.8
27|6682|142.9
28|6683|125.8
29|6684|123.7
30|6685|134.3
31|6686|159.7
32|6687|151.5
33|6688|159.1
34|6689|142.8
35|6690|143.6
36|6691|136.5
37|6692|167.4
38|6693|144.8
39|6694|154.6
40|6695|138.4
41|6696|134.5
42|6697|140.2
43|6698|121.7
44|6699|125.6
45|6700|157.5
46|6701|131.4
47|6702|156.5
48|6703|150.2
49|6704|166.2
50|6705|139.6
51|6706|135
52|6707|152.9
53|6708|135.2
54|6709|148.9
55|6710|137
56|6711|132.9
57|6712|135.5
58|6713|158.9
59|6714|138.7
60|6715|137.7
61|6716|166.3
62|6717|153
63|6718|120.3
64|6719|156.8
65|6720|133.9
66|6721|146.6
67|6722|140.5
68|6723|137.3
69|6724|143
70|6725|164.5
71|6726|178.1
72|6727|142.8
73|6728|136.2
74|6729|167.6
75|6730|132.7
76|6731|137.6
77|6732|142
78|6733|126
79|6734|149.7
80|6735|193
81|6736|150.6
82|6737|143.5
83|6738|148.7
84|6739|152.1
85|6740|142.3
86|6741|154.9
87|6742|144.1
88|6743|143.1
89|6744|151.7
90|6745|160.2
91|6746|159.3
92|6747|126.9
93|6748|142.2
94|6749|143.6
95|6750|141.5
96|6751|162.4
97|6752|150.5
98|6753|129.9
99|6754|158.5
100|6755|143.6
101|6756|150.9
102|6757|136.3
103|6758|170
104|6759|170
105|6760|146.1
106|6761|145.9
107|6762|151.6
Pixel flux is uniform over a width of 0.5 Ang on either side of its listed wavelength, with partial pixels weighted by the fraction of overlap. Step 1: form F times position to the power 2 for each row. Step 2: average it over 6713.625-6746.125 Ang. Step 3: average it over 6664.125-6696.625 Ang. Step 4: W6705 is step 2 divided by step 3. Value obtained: 1.00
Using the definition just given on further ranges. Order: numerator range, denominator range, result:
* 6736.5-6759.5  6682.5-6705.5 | 1.05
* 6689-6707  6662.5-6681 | 0.92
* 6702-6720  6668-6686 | 0.97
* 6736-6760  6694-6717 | 1.05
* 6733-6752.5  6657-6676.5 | 1.00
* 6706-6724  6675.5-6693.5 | 0.97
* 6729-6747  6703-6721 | 1.04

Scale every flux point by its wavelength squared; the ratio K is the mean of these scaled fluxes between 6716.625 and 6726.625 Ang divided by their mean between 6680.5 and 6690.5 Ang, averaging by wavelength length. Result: 1.0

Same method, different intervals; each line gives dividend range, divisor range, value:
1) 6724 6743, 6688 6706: 1.05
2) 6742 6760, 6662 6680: 0.97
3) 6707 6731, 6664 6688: 0.97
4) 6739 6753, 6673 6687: 1.01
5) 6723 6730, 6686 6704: 1.06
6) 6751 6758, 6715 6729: 1.01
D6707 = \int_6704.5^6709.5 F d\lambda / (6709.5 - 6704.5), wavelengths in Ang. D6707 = 142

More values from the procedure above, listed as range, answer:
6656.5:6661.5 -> 143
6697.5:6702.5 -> 139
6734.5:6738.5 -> 159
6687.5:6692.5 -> 150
